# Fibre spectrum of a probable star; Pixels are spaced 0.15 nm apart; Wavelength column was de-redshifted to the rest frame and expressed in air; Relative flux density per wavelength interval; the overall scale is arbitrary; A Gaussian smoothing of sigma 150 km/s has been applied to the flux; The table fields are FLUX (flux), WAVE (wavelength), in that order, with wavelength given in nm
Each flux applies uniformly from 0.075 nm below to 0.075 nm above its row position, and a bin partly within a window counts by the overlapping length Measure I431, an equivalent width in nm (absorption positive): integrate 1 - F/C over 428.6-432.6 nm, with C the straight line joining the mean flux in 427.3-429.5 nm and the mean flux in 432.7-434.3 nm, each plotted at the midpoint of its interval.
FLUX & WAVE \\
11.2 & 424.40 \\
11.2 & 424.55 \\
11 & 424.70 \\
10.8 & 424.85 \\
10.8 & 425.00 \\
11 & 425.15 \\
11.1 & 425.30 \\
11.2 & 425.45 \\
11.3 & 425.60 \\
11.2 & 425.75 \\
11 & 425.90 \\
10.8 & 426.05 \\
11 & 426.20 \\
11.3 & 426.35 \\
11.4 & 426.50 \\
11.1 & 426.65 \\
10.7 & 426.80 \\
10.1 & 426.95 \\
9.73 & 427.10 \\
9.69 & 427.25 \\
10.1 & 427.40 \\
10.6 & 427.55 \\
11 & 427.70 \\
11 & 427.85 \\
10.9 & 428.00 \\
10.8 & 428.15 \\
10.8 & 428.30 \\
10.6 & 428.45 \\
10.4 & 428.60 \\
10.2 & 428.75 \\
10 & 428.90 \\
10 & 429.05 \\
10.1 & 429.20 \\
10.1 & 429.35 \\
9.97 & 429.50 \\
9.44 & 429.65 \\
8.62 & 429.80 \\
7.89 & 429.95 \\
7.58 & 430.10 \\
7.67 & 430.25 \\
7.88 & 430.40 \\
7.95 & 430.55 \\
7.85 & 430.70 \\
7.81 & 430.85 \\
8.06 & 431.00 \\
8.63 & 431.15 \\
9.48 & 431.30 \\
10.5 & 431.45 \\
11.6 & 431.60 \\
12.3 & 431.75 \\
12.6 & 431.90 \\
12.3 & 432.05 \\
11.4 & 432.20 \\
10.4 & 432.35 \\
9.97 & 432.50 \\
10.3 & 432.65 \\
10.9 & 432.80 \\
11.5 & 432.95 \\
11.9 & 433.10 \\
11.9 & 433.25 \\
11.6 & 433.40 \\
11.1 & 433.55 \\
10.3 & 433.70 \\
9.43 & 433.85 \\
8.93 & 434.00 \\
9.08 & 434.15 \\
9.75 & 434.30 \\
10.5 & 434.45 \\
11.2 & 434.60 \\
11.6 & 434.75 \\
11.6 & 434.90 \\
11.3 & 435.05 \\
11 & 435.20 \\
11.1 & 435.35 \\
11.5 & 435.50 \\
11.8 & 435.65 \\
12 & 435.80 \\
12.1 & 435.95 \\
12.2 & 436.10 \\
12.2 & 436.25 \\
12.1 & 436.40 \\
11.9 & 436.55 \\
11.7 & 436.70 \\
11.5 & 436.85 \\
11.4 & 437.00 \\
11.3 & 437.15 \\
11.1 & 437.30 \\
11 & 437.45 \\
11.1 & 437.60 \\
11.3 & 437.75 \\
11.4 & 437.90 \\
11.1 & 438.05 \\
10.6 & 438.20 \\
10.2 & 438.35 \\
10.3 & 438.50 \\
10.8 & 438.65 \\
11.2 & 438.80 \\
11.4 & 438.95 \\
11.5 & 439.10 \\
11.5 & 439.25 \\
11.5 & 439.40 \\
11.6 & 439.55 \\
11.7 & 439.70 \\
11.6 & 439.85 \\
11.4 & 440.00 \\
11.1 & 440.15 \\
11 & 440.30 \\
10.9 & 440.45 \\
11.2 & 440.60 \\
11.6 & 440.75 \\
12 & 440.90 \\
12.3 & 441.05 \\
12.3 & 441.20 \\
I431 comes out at 0.33 nm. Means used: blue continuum 10.4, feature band 9.65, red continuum 10.6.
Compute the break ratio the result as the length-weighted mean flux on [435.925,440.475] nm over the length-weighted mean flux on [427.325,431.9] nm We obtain 1.17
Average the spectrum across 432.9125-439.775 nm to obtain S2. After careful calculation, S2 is 11.2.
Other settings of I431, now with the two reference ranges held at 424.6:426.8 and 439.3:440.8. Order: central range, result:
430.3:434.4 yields 0.37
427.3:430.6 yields 0.42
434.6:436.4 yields -0.06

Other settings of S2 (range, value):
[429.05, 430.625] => 8.78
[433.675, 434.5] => 9.6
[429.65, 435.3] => 10.1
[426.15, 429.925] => 10.3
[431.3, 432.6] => 11.3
